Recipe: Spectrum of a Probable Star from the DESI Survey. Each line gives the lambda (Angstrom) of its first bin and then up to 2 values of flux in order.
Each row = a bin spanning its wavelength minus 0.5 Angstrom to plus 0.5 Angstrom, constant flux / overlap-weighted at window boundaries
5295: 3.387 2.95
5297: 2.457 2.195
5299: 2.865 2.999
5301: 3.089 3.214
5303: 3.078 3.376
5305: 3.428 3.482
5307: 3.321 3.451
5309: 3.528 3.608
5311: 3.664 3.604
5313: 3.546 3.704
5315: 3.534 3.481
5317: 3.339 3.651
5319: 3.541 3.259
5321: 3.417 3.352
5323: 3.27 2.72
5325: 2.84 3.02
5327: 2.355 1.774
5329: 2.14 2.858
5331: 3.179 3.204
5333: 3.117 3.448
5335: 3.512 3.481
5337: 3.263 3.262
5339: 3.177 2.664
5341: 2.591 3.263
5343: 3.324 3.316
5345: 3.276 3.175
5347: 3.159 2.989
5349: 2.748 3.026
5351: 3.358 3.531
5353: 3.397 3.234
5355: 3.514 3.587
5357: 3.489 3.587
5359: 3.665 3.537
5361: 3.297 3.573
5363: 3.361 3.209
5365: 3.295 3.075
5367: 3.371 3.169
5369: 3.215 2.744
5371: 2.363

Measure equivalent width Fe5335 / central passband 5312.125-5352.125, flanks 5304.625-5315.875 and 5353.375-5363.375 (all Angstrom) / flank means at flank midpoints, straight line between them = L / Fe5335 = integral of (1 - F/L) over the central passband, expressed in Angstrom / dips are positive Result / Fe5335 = 4.1 Angstrom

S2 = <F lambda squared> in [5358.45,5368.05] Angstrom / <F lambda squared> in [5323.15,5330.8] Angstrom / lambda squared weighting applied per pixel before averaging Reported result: 1.3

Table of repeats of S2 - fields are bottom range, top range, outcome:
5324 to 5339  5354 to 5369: 1.16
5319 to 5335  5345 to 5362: 1.14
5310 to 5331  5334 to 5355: 1.02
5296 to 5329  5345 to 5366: 1.07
